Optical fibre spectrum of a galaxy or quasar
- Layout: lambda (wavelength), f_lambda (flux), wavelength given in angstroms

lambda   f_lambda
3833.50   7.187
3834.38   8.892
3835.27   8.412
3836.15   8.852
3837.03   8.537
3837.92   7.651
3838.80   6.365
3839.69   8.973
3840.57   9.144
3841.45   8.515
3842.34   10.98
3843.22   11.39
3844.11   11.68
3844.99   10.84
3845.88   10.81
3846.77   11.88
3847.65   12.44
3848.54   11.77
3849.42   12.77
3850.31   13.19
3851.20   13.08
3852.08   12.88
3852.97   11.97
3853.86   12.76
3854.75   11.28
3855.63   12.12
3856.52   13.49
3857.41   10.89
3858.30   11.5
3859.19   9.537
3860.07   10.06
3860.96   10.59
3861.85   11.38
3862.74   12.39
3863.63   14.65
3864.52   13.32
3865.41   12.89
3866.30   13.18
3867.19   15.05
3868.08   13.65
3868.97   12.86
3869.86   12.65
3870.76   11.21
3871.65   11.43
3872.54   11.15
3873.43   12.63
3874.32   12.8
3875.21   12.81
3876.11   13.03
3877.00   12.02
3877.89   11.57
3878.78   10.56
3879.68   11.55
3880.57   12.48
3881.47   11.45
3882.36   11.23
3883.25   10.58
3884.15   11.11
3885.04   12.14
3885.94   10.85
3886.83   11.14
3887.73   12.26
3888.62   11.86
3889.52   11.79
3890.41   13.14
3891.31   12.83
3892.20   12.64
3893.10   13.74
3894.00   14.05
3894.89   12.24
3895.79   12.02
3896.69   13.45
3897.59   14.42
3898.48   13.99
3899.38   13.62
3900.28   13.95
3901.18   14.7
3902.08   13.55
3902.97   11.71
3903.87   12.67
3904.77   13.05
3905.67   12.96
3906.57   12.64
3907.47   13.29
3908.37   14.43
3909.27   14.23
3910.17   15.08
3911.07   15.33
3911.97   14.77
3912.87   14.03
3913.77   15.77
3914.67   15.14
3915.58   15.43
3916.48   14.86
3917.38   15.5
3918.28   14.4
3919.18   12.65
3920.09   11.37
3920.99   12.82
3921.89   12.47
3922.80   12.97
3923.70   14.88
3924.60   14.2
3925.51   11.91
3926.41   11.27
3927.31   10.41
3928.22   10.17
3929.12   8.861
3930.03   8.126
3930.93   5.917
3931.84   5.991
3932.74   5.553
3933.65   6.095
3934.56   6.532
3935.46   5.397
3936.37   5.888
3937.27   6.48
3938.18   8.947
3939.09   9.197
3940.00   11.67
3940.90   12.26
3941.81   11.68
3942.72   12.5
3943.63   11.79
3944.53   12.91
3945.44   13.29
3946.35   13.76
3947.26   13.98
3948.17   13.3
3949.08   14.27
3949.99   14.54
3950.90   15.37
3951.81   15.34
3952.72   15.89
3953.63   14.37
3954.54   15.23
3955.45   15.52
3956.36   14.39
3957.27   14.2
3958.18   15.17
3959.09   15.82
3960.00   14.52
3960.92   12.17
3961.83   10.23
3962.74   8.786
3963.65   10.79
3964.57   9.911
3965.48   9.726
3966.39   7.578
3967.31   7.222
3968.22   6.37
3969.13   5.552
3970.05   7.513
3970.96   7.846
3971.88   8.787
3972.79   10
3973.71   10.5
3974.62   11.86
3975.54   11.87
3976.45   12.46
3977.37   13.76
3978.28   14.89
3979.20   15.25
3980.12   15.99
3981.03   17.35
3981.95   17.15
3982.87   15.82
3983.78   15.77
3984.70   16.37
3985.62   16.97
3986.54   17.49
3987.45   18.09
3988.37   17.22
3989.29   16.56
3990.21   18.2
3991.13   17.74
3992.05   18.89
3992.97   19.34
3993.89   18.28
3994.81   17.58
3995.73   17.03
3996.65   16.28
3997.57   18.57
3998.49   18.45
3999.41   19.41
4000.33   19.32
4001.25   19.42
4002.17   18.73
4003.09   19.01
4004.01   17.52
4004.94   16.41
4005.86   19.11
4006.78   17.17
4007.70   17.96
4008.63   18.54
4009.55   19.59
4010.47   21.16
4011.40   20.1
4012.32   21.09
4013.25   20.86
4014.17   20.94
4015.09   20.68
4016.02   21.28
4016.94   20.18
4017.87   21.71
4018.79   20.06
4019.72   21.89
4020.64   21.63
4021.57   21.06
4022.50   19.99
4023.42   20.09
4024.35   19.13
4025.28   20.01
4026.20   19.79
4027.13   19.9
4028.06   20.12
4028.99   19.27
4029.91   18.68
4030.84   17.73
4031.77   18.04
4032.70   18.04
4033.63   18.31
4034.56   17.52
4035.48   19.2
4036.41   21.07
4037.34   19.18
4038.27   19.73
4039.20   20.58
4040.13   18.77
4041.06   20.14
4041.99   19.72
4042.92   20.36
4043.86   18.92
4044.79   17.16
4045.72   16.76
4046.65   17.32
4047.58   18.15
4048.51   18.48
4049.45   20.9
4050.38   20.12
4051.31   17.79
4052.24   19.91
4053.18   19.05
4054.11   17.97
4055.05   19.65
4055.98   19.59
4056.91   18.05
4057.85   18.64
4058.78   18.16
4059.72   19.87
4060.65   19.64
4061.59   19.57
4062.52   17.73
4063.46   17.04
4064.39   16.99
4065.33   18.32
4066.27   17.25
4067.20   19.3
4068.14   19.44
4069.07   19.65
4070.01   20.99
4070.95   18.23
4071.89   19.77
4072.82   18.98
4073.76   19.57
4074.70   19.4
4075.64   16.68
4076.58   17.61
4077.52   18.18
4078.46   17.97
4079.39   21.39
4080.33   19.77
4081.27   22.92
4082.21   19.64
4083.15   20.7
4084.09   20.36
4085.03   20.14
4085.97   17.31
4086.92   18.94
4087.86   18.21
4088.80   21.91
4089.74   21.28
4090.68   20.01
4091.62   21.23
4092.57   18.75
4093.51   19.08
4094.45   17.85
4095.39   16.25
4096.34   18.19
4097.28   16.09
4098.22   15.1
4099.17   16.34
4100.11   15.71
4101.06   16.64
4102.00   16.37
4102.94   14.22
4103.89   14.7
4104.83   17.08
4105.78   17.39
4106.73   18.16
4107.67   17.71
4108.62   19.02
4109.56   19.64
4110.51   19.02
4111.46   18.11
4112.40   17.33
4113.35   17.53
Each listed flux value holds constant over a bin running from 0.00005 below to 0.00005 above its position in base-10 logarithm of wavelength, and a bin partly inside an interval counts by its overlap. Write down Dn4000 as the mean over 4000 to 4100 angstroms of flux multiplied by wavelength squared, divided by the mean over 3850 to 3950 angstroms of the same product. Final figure 1.7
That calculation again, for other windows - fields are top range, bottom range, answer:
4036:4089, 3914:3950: 1.82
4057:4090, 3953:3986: 1.62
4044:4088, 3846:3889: 1.73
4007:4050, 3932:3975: 1.84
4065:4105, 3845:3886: 1.72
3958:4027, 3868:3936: 1.40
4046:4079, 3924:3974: 1.83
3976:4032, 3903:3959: 1.55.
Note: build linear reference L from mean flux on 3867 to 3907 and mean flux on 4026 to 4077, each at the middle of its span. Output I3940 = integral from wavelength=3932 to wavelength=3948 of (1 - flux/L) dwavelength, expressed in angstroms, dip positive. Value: 5.19 angstroms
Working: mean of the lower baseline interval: 12.5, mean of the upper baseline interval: 18.9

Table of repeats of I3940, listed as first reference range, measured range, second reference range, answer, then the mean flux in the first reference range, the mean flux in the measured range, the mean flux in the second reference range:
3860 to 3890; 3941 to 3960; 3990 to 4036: 2.2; 12.1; 14.1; 19.2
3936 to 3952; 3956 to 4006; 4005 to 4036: 4.3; 12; 14.6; 19.7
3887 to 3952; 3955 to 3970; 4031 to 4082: 3.4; 12.3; 11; 19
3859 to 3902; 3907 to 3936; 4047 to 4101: 3.9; 12.4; 11.8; 18.9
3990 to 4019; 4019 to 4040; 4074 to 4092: -0.3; 19.1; 19.6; 19.7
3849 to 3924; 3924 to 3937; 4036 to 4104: 5.4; 12.8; 8.36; 18.7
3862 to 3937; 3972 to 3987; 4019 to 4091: 1.3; 12.2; 14.5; 19.2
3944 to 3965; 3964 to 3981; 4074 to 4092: 4.6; 13.6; 10.6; 19.7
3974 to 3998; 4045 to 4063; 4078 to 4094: 0.0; 16.4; 18.8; 20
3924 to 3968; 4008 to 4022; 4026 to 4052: -3.0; 11.2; 20.7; 19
